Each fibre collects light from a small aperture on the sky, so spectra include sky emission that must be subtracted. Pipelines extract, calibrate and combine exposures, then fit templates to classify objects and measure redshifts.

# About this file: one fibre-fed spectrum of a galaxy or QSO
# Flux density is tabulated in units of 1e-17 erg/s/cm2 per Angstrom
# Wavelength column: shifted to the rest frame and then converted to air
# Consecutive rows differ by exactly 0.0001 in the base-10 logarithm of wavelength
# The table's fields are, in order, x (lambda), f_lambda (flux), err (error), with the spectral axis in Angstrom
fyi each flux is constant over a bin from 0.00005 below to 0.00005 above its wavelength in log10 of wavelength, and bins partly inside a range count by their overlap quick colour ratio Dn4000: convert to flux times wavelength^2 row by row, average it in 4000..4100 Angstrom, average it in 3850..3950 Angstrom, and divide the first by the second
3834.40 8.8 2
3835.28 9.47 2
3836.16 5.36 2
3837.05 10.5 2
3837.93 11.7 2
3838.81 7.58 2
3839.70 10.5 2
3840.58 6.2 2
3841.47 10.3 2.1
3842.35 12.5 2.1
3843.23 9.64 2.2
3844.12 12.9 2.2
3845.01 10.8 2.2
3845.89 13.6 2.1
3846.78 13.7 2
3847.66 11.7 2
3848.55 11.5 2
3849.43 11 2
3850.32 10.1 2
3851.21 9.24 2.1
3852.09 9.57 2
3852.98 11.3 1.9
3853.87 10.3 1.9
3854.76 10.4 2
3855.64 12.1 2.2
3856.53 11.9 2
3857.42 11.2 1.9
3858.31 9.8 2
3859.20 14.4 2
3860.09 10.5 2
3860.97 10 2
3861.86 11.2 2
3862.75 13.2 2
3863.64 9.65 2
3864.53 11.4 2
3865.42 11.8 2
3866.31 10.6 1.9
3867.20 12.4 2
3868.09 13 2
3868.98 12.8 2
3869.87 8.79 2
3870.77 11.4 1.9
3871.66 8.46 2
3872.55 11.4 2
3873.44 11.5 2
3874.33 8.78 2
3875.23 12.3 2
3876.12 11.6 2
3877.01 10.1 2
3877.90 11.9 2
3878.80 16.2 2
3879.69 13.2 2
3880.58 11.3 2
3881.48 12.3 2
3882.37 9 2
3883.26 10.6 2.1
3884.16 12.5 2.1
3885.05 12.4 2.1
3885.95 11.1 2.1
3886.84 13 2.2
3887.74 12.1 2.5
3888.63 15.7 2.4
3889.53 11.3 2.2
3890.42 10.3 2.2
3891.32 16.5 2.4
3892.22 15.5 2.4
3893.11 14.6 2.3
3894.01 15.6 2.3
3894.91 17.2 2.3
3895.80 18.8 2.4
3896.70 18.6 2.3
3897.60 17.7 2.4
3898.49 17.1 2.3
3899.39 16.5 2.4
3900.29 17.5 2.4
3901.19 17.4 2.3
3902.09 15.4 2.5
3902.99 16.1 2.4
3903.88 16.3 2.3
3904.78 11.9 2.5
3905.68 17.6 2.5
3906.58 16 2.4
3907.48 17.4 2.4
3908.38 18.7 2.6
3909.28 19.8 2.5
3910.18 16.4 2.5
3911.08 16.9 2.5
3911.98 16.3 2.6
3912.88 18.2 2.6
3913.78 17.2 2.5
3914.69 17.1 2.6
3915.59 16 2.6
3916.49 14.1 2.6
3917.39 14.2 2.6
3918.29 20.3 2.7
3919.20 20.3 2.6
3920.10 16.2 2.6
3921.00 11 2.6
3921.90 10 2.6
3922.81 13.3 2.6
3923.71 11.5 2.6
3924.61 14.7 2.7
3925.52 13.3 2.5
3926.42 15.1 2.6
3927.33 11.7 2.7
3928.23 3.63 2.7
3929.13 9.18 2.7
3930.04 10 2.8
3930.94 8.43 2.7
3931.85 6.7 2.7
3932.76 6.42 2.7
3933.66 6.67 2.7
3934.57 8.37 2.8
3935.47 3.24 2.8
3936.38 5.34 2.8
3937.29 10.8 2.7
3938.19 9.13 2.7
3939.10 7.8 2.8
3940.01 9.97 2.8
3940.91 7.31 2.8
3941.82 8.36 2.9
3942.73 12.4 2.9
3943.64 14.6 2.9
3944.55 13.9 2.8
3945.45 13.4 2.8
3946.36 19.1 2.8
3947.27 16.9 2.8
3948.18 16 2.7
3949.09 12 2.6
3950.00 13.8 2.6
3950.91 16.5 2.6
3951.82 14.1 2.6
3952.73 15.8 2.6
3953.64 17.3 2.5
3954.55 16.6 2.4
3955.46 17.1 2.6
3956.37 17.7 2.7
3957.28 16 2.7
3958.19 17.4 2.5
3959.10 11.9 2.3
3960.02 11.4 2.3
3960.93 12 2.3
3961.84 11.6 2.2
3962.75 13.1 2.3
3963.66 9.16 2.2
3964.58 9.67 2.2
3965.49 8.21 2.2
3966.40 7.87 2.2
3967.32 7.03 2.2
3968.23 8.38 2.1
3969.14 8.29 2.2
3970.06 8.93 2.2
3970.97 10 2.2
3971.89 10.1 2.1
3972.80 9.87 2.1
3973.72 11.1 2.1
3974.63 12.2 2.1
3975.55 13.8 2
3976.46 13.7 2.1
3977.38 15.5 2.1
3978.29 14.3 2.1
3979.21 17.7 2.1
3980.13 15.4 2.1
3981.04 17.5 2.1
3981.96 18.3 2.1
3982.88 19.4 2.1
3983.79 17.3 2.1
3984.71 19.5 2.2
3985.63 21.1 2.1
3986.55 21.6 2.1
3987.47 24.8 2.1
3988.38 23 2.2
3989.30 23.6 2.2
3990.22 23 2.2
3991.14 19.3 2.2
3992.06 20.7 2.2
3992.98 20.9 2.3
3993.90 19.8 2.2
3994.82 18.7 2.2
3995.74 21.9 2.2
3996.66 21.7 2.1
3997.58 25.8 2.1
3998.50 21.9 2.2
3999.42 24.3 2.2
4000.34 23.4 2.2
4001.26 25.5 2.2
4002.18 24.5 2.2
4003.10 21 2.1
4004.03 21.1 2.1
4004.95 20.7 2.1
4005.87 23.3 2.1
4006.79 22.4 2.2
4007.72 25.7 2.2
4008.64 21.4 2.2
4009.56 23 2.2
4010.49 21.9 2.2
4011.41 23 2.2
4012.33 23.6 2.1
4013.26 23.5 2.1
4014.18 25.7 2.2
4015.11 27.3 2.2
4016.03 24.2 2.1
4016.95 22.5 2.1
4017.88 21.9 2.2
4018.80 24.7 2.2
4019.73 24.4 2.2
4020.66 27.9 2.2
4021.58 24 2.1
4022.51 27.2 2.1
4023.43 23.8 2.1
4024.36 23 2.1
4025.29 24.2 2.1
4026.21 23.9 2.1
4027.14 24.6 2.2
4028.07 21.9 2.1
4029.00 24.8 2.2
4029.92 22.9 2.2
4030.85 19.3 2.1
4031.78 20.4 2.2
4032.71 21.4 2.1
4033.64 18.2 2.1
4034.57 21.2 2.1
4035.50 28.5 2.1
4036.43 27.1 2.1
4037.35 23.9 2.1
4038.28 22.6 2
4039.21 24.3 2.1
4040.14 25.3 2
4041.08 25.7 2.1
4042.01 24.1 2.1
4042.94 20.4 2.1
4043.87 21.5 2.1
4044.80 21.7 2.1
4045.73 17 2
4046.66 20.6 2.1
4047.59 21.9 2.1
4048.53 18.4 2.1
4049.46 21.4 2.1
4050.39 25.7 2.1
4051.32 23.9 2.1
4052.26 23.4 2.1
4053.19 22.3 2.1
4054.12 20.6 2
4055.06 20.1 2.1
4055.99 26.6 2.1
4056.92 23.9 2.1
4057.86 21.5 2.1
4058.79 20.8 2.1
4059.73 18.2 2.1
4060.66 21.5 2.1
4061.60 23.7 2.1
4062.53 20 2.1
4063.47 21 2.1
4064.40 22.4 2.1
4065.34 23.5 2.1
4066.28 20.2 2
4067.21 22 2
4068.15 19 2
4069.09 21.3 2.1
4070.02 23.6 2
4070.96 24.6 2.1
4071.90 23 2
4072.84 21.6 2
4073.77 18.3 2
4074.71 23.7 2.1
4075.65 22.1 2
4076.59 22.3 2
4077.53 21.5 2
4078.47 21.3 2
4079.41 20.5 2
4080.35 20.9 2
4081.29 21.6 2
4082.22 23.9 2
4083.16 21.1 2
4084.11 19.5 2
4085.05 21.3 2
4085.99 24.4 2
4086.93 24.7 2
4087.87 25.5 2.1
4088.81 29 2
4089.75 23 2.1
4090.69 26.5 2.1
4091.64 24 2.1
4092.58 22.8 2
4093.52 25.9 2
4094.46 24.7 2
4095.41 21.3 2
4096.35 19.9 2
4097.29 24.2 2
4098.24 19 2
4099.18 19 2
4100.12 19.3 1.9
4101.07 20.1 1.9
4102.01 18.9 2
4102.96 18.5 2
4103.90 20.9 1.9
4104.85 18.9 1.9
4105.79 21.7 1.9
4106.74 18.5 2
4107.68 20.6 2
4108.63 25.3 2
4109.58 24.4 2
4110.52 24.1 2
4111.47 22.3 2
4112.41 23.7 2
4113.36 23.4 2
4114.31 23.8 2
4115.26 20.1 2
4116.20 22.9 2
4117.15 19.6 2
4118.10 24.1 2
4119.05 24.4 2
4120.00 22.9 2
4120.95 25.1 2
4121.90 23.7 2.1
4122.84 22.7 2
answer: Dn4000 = 1.9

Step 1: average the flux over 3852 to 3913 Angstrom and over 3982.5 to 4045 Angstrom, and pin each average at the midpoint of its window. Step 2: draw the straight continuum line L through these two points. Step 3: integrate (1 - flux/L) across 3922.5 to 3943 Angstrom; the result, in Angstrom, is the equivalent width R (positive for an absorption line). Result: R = 9.4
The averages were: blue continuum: 13.4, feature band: 9.22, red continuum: 22.9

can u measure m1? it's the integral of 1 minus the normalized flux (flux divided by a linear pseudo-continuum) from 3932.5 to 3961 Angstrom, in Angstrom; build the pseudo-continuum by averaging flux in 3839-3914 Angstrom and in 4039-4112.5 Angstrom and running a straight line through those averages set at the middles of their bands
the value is 6.6 Angstrom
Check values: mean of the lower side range 13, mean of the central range 12.5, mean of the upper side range 22.1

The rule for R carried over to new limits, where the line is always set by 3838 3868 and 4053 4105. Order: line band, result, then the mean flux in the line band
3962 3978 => 6.0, 10.5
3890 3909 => -4.4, 16.4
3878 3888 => 0.3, 12.1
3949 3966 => 2.4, 13.8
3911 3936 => 3.4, 12.4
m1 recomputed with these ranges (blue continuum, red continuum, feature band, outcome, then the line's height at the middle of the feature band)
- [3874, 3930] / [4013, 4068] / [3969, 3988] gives 3.7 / 19.1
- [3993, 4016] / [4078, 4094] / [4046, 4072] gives 1.4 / 23.2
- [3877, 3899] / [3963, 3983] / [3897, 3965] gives -3.5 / 12.9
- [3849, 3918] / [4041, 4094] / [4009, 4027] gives -3.9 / 19.9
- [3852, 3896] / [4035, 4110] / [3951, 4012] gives 1.2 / 17.6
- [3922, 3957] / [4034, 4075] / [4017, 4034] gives -3.2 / 19.7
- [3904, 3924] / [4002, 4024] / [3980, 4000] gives 0.8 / 21.9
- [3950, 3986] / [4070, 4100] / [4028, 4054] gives -4.4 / 19.2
